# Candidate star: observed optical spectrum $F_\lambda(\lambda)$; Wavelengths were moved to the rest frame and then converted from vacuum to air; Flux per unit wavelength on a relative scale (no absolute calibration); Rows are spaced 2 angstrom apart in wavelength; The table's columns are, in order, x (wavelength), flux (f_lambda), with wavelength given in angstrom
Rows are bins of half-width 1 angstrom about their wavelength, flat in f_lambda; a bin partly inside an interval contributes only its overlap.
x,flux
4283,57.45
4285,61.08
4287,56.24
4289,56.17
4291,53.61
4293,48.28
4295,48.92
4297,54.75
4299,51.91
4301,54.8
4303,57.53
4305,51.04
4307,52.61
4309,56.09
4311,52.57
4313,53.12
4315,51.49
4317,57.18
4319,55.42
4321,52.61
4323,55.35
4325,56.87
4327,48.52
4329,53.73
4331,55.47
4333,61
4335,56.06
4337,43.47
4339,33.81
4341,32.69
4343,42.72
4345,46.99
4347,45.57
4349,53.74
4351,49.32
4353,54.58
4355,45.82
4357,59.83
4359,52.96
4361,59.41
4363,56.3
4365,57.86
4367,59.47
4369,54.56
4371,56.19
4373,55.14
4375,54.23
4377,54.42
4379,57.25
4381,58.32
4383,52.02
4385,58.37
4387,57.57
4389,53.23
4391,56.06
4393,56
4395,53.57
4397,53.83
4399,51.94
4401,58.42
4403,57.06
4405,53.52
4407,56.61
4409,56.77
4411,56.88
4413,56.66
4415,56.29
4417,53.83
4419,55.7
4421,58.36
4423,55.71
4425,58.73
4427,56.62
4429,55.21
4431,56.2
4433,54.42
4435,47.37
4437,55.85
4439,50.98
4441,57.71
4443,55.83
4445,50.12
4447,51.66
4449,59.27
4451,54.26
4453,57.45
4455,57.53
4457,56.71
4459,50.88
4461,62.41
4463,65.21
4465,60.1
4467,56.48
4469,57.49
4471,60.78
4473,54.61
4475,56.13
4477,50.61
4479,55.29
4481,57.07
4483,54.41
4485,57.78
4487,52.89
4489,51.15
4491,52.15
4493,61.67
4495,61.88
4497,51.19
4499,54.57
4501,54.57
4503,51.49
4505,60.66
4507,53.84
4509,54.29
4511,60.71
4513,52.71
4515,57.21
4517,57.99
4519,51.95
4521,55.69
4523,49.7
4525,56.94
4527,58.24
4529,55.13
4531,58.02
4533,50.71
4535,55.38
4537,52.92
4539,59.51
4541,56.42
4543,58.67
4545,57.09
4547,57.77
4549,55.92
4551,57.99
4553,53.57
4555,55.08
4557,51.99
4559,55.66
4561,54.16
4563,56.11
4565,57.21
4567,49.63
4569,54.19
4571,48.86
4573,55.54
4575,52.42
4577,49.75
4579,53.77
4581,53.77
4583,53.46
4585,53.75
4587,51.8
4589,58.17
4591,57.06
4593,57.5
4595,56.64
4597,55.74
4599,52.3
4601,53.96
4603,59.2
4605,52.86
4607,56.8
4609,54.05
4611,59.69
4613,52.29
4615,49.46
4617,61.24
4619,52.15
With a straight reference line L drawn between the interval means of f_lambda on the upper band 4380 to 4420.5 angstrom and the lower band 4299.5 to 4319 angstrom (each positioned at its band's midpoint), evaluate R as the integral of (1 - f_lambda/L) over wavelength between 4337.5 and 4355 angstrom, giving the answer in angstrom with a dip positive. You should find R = 3.1 angstrom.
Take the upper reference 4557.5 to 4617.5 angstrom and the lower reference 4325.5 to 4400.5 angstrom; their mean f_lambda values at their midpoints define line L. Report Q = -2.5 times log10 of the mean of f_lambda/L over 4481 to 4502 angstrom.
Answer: -0.03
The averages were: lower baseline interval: 52.8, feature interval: 55.3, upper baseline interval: 54.5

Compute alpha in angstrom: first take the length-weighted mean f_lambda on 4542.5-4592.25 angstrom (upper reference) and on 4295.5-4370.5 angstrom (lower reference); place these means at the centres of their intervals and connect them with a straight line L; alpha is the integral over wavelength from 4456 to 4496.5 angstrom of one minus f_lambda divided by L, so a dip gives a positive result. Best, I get -2.3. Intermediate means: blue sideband 52.4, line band 56.7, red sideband 54.5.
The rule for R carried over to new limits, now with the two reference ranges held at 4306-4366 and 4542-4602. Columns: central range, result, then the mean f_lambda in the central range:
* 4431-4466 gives -1.72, 55.8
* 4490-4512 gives -0.94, 56.1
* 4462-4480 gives -1.35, 57.4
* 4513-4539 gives -0.47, 55.1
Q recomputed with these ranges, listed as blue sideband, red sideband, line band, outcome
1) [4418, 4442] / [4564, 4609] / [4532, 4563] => -0.02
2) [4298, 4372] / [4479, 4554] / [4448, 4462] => -0.05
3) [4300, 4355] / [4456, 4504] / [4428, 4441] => 0.02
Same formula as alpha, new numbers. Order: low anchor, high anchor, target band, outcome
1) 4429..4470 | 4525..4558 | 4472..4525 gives 0.7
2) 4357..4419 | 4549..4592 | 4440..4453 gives 0.1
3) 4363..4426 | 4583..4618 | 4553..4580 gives 1.0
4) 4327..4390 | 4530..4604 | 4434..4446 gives 0.1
